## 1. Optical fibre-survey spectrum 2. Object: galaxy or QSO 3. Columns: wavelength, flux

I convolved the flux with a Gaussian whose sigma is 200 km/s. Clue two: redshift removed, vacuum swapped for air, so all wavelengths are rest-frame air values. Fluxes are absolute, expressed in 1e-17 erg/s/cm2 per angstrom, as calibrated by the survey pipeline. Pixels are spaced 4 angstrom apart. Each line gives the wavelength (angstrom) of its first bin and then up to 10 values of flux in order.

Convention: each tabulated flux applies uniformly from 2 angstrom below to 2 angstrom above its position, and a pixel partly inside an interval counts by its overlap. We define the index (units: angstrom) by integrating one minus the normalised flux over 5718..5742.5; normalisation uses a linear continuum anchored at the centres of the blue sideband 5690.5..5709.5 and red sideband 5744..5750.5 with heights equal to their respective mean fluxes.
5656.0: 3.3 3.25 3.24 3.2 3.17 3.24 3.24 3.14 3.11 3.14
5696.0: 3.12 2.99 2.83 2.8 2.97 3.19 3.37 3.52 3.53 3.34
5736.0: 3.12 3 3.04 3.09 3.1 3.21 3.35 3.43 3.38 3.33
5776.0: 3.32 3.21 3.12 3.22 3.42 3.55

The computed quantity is -2.2 angstrom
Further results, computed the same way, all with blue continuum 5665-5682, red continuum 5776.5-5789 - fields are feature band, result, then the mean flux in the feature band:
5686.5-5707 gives 1.19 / 3.02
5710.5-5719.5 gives 0.20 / 3.13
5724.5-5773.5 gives -0.75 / 3.25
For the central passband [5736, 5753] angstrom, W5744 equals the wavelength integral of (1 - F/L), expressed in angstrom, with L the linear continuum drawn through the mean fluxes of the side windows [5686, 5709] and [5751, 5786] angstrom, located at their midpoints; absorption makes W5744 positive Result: 0.7 angstrom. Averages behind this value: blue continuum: 3.01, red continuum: 3.28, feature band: 3.06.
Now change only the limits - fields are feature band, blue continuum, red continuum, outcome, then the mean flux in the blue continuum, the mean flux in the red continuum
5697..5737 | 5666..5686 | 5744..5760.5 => 0.11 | 3.2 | 3.15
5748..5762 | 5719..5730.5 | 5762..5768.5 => 0.92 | 3.48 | 3.41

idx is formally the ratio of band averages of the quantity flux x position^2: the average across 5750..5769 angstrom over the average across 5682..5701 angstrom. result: 1.1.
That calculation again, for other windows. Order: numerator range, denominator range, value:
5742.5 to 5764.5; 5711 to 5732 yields 0.97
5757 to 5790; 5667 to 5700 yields 1.08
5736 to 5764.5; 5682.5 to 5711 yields 1.07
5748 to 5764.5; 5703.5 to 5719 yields 1.10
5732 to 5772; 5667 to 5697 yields 1.04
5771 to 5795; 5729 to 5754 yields 1.06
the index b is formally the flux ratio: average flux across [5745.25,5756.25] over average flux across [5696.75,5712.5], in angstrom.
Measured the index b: 1.07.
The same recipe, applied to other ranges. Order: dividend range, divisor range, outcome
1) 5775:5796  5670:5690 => 1.03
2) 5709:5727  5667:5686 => 1.02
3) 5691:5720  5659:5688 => 0.94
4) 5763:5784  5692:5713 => 1.12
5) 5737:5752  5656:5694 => 0.96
